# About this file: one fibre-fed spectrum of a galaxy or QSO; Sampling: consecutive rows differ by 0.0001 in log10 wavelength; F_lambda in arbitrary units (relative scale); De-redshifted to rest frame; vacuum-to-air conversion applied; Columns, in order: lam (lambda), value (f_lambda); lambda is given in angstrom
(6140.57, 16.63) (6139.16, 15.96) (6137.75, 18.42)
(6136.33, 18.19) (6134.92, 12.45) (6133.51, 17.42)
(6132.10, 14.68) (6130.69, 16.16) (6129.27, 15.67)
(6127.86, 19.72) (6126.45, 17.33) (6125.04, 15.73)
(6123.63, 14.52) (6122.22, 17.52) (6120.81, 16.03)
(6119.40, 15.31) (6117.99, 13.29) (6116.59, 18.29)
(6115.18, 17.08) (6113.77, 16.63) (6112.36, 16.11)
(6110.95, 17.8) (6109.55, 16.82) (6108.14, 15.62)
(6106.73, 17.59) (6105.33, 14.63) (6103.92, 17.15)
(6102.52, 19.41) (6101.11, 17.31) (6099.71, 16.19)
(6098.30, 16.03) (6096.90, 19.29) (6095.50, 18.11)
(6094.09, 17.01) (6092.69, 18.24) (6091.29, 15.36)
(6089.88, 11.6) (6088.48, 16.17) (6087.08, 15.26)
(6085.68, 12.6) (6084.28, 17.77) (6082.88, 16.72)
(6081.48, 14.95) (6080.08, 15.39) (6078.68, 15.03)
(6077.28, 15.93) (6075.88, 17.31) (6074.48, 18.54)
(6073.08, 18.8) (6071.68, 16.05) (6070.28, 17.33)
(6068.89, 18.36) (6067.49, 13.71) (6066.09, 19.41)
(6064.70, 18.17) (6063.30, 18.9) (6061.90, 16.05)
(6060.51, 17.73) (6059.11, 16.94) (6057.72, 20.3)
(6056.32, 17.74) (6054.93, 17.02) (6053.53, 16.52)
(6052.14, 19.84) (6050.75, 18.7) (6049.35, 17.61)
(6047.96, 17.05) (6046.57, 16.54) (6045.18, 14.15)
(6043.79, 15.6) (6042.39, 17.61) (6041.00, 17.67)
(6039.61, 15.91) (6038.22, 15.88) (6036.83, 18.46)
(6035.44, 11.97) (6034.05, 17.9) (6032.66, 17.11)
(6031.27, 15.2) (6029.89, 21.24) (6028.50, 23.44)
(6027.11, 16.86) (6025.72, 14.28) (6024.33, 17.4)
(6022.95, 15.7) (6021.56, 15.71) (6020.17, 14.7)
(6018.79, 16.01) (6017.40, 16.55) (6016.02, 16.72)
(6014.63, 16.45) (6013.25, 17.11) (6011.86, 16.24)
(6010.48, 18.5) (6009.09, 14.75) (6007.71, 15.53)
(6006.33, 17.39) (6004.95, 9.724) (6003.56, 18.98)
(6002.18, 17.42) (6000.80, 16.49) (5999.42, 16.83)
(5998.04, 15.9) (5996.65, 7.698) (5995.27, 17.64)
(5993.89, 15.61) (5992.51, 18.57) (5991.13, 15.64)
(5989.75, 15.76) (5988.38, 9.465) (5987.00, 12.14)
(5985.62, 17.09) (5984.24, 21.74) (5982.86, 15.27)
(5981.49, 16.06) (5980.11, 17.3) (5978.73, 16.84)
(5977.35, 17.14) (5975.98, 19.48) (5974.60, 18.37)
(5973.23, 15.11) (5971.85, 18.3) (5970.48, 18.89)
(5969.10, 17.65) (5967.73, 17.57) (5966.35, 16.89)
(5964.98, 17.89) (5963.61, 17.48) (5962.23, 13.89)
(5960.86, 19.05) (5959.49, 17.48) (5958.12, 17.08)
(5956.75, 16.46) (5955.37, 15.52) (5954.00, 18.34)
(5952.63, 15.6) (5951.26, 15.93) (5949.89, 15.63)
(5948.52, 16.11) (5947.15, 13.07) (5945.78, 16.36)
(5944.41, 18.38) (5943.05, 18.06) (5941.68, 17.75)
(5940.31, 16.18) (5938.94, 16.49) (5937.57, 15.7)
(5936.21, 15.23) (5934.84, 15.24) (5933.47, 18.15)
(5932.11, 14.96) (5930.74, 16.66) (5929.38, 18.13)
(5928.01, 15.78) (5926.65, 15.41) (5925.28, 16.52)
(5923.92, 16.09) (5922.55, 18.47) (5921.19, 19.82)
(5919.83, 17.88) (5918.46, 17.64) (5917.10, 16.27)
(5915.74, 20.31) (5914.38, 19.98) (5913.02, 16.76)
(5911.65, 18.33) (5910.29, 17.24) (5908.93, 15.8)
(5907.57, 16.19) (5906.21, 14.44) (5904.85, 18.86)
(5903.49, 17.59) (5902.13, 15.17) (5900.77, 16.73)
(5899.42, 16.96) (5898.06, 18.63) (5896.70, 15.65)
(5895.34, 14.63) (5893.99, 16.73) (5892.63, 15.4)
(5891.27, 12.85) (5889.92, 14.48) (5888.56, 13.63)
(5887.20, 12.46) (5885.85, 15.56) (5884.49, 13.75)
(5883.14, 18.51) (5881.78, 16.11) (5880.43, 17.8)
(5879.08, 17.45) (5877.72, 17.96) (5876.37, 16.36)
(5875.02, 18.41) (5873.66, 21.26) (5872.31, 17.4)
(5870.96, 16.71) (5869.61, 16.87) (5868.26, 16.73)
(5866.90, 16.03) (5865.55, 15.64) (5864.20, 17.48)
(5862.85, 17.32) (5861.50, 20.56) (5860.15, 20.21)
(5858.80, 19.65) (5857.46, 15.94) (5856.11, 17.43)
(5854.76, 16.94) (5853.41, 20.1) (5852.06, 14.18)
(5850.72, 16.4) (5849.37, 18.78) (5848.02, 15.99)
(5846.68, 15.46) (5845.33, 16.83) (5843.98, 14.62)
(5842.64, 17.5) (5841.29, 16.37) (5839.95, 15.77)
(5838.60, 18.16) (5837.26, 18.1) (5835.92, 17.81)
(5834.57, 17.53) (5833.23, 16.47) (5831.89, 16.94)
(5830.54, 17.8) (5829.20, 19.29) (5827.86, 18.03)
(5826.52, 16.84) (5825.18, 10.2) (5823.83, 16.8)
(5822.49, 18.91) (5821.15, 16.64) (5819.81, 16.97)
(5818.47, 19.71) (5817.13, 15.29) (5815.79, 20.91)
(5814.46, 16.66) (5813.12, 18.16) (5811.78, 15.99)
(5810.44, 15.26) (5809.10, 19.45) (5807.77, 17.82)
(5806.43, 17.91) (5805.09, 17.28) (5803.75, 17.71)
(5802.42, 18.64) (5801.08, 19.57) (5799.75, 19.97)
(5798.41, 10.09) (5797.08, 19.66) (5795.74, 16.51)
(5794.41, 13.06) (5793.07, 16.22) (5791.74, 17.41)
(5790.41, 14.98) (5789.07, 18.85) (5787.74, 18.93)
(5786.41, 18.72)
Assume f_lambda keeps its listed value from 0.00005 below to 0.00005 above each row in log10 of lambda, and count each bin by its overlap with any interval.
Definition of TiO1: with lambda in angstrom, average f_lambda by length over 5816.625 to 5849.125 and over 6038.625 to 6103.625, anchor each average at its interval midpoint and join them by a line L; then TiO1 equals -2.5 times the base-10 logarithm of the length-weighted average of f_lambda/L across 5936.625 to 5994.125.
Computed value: 0.015 mag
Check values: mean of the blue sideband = 16.9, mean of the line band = 16.7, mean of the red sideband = 16.9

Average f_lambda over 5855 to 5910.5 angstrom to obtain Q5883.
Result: 16.7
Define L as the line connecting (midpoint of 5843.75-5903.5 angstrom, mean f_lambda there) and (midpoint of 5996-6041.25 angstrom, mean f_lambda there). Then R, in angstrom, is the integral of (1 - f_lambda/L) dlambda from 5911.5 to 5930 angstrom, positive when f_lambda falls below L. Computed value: -1.2 angstrom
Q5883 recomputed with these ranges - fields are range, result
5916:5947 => 16.9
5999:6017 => 16.3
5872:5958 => 16.6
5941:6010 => 16.4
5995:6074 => 16.8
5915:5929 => 17.4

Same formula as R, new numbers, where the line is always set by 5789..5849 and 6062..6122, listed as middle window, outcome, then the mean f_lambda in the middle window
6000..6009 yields 0.5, 15.9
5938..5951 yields 0.3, 16.4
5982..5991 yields 0.8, 15.3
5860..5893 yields 0.6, 16.6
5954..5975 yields -0.5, 17.2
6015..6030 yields -0.2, 17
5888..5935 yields 0.5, 16.7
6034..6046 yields 0.5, 16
